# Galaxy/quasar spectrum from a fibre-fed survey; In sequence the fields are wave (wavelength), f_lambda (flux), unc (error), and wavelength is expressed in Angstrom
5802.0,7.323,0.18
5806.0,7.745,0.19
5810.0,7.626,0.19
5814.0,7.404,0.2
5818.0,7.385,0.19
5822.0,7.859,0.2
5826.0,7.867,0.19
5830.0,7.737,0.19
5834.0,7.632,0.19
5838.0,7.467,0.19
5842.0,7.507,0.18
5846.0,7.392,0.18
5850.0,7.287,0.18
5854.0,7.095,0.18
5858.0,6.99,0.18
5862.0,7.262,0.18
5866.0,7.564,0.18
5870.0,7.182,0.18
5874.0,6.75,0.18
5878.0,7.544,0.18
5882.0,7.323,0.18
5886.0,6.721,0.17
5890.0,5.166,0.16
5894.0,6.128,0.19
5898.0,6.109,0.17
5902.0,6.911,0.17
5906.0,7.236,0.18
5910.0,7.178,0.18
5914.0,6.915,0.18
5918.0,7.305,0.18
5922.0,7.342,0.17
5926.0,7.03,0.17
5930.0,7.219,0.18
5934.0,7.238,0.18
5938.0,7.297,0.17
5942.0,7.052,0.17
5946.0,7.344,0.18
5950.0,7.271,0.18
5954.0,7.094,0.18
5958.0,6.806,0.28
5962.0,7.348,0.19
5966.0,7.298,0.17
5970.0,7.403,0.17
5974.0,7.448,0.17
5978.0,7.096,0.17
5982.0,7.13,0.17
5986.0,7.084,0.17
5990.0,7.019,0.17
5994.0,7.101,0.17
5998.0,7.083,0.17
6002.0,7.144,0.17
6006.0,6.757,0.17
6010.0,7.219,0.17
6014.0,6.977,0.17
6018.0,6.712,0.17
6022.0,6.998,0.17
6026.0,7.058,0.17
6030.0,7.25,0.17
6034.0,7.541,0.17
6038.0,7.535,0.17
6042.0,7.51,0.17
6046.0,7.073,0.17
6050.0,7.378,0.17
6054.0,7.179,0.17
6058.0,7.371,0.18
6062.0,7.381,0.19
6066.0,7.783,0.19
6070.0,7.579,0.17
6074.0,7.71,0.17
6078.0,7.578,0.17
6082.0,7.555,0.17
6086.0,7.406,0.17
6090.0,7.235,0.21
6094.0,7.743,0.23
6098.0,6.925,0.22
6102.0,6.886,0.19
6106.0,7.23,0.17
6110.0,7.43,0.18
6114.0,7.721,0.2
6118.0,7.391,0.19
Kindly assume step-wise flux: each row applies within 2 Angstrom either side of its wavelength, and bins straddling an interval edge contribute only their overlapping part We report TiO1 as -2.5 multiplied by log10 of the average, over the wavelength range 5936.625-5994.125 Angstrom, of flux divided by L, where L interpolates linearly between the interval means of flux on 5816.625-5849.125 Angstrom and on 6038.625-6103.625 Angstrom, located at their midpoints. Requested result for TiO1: 0.04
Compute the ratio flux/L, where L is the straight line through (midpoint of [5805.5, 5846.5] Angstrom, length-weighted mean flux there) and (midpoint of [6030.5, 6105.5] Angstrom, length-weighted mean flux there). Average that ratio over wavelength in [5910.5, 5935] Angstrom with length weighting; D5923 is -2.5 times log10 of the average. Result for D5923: 0.05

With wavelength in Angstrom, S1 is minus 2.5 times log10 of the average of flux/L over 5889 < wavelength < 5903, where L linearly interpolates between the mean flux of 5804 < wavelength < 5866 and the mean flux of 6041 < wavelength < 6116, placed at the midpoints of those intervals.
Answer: 0.22 mag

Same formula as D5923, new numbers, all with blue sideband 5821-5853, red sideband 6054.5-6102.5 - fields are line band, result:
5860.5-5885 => 0.04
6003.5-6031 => 0.07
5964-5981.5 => 0.03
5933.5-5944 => 0.05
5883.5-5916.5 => 0.15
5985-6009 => 0.07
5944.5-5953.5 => 0.04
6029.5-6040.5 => 0.00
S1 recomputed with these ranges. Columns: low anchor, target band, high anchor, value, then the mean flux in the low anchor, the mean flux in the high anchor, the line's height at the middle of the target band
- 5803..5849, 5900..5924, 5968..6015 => 0.03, 7.59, 7.12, 7.35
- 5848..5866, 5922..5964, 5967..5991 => 0.00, 7.2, 7.21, 7.21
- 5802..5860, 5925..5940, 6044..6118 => 0.04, 7.49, 7.4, 7.45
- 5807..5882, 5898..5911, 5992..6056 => 0.06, 7.42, 7.16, 7.33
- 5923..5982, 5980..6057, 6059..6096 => 0.04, 7.21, 7.55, 7.39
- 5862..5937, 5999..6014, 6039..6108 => 0.03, 6.95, 7.39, 7.22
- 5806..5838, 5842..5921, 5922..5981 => 0.07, 7.64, 7.21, 7.44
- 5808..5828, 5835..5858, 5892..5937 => 0.02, 7.63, 6.97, 7.43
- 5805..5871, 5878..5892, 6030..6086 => 0.14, 7.47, 7.46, 7.47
